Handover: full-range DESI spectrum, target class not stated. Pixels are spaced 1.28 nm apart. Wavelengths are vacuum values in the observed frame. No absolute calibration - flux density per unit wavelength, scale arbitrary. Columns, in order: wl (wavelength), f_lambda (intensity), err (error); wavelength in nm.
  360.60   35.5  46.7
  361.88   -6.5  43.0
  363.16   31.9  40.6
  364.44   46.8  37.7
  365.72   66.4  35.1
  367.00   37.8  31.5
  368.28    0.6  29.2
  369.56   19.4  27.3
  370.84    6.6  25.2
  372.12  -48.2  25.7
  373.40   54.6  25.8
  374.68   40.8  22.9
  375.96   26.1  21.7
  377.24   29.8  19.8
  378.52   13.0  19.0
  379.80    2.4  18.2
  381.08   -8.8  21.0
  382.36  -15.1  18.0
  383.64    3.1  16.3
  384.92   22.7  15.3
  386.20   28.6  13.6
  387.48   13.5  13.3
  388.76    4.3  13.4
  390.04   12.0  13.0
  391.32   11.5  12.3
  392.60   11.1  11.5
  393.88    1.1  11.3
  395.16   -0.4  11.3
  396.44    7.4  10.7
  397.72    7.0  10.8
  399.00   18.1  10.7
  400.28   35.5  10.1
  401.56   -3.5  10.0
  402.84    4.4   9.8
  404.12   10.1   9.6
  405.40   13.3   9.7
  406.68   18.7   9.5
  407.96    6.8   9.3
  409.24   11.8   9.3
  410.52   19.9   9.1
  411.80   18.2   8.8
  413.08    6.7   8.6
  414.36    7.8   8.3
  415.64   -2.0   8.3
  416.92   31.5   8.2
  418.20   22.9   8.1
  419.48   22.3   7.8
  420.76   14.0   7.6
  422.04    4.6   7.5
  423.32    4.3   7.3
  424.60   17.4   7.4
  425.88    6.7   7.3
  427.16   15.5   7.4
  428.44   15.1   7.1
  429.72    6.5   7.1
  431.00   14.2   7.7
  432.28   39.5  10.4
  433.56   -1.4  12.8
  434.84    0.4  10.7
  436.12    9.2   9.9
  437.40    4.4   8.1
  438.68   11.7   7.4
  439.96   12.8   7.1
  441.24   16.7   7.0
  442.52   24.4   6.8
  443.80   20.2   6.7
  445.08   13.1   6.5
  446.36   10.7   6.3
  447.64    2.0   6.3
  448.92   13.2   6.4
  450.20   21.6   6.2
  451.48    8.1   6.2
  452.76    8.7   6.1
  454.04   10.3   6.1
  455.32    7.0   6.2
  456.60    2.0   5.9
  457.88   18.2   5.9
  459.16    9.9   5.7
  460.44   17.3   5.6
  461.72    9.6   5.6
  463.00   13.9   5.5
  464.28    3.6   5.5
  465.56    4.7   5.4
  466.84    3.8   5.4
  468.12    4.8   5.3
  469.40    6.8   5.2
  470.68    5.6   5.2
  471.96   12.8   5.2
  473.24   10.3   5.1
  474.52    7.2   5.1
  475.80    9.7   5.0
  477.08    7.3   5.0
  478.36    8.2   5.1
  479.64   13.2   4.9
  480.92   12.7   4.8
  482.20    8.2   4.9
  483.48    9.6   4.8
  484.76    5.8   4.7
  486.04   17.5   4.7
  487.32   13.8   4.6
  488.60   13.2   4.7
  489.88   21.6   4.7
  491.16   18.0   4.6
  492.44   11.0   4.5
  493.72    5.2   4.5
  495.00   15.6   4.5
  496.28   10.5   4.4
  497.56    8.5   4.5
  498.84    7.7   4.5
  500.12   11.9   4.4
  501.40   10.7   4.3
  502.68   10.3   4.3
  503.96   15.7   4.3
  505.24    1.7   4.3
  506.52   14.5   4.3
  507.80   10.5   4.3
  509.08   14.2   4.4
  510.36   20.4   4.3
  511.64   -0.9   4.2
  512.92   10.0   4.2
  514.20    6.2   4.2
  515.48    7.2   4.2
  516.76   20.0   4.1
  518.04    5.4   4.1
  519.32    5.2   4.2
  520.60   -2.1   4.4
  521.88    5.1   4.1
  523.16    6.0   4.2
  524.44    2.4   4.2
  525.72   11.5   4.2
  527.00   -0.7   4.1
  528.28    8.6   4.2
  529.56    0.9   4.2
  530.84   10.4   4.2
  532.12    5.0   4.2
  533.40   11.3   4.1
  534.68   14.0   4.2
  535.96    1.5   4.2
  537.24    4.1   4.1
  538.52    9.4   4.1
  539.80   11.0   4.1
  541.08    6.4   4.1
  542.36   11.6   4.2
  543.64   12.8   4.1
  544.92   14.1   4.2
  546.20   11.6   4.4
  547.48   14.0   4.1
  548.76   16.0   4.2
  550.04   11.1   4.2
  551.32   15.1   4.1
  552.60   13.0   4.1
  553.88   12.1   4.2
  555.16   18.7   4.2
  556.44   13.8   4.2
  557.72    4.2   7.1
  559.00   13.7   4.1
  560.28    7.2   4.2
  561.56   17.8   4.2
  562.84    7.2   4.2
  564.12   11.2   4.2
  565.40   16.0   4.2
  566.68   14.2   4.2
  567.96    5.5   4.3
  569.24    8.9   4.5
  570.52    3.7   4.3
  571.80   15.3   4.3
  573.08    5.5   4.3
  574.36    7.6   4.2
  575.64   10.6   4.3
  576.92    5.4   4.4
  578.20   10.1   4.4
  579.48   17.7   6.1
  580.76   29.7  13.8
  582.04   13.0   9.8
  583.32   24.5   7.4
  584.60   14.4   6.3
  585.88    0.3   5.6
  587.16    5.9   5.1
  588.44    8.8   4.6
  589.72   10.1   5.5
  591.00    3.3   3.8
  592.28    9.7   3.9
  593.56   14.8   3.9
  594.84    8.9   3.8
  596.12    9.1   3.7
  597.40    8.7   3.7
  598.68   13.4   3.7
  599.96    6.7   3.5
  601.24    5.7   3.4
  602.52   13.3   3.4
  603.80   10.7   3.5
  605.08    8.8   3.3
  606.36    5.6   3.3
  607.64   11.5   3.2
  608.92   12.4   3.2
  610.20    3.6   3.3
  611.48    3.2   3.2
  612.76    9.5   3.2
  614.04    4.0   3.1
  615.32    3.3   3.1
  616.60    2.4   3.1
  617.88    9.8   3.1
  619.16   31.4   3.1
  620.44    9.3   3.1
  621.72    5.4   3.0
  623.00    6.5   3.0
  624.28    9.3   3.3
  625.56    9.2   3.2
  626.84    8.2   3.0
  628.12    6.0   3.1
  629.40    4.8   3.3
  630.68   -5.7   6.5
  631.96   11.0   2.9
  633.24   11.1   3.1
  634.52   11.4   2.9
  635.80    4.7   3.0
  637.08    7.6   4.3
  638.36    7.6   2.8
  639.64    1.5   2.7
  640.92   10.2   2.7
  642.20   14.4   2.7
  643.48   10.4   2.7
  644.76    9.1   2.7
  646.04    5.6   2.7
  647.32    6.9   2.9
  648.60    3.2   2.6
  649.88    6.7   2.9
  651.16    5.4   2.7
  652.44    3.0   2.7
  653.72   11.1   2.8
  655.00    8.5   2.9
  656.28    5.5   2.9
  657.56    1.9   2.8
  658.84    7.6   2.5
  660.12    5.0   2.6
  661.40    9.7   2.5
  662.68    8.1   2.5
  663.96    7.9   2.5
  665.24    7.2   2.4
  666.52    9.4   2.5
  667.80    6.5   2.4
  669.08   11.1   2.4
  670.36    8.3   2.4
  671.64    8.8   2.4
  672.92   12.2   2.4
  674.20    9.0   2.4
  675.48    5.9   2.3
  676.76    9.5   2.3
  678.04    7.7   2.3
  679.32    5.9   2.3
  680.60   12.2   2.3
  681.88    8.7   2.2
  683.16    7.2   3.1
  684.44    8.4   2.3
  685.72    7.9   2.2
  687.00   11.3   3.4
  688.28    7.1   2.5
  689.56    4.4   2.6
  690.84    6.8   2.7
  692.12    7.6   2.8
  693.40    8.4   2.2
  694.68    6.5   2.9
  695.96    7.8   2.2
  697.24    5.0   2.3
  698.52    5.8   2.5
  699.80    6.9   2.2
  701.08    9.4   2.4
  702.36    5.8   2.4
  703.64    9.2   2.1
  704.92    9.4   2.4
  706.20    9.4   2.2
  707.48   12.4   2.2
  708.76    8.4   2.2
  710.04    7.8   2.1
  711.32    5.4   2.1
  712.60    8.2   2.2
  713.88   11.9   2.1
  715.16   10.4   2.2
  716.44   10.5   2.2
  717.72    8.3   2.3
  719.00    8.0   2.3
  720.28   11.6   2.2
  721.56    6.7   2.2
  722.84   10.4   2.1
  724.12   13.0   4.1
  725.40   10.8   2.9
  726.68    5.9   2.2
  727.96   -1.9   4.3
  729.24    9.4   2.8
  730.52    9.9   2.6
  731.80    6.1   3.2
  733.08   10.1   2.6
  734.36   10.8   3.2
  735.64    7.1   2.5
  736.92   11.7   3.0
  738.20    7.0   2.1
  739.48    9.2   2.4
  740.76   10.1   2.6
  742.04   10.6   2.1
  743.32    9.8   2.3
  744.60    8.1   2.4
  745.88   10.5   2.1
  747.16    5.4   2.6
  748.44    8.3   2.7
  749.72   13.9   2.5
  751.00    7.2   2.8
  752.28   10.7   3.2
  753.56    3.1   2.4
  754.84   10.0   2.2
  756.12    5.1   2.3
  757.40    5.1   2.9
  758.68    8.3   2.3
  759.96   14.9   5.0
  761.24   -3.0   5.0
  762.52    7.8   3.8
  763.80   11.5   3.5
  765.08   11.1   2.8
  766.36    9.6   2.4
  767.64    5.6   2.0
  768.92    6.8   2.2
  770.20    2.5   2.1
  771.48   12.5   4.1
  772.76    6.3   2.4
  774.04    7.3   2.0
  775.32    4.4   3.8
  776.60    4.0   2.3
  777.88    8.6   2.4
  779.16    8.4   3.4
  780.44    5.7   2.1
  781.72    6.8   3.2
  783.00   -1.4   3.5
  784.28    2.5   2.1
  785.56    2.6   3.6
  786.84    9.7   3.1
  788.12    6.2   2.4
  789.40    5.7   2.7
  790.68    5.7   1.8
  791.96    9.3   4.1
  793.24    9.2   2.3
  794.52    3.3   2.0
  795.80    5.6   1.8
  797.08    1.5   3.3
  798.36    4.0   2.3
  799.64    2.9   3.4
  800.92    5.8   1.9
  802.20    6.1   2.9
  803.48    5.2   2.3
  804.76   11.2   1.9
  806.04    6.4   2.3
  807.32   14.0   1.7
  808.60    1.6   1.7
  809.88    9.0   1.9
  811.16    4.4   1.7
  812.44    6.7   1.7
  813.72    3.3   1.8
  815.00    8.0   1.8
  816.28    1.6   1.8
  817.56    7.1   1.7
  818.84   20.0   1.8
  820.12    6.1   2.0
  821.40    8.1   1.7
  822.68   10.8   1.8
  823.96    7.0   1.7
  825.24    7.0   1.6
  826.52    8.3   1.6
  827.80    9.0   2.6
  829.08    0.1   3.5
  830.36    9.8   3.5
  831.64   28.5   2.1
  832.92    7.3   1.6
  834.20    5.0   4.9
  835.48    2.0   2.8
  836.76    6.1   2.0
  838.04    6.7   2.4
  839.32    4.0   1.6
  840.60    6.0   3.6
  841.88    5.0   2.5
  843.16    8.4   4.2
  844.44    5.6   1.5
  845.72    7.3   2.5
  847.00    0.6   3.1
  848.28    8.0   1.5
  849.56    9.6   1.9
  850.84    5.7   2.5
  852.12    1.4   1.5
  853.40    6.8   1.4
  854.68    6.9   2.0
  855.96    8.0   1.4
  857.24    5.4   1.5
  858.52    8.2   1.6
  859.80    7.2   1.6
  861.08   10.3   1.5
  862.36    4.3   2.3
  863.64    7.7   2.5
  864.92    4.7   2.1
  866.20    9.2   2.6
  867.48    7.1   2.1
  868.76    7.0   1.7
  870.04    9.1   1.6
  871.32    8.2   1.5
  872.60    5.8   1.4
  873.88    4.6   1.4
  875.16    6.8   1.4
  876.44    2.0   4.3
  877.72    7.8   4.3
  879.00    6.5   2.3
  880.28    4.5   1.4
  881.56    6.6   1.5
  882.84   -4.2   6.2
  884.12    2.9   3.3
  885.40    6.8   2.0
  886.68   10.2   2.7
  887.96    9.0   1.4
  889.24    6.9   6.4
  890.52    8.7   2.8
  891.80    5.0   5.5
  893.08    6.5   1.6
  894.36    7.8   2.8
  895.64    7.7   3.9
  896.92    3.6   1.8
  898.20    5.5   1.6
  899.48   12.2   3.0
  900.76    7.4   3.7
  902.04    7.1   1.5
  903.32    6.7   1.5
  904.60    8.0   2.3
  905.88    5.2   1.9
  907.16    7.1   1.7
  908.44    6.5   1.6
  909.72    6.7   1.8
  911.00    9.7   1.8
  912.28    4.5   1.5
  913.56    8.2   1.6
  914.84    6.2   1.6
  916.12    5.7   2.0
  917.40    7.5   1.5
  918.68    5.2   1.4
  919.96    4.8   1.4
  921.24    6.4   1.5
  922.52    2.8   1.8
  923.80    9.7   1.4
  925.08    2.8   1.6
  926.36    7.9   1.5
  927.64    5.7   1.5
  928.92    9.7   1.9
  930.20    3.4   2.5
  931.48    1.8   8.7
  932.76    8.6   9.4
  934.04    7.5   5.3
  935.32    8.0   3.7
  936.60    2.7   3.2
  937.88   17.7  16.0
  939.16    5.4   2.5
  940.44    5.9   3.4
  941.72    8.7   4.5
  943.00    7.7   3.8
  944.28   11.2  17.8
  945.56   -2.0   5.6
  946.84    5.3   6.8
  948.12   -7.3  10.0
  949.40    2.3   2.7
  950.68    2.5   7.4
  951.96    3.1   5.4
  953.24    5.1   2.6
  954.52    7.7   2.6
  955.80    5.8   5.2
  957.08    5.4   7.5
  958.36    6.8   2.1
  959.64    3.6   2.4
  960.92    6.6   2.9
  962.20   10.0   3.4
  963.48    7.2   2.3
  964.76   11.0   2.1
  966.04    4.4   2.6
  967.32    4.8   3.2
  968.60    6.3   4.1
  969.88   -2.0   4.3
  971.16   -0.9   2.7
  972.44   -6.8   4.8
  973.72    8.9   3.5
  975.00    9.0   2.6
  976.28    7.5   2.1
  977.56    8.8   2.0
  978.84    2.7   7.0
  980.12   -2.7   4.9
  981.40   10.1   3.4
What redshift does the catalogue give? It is 0.660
